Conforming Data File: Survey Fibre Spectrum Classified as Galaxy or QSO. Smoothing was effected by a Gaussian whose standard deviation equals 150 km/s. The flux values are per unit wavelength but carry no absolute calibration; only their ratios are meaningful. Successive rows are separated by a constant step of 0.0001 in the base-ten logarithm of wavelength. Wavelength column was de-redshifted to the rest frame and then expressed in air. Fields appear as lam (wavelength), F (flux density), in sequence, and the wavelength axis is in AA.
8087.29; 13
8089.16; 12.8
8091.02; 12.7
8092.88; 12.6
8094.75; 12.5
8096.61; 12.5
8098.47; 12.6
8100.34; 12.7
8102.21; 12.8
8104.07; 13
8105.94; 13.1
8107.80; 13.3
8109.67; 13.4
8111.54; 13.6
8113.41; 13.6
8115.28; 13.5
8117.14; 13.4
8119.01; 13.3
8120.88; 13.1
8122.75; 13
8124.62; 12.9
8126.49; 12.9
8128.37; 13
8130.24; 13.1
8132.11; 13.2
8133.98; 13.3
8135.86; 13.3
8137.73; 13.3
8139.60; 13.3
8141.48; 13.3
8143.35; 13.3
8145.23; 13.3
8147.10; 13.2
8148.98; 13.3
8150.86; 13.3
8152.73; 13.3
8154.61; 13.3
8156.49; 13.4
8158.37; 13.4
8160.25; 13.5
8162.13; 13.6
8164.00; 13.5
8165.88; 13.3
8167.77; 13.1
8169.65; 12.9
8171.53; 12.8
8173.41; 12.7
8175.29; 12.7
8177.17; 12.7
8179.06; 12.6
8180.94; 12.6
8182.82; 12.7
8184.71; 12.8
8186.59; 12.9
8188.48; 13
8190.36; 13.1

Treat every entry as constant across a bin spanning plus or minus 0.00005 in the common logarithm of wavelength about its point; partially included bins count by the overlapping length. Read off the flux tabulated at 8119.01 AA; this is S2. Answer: 13.3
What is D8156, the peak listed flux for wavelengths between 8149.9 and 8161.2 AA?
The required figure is 13.5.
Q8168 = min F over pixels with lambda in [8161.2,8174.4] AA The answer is 12.7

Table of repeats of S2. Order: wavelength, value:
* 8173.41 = 12.7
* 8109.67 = 13.4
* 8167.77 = 13.1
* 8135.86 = 13.3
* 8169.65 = 12.9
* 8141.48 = 13.3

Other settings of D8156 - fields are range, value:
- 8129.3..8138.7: 13.3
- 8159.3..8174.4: 13.6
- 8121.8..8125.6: 13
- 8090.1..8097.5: 12.7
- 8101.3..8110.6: 13.4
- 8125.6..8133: 13.2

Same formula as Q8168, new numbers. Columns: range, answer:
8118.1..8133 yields 12.9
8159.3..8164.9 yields 13.5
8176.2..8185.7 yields 12.6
